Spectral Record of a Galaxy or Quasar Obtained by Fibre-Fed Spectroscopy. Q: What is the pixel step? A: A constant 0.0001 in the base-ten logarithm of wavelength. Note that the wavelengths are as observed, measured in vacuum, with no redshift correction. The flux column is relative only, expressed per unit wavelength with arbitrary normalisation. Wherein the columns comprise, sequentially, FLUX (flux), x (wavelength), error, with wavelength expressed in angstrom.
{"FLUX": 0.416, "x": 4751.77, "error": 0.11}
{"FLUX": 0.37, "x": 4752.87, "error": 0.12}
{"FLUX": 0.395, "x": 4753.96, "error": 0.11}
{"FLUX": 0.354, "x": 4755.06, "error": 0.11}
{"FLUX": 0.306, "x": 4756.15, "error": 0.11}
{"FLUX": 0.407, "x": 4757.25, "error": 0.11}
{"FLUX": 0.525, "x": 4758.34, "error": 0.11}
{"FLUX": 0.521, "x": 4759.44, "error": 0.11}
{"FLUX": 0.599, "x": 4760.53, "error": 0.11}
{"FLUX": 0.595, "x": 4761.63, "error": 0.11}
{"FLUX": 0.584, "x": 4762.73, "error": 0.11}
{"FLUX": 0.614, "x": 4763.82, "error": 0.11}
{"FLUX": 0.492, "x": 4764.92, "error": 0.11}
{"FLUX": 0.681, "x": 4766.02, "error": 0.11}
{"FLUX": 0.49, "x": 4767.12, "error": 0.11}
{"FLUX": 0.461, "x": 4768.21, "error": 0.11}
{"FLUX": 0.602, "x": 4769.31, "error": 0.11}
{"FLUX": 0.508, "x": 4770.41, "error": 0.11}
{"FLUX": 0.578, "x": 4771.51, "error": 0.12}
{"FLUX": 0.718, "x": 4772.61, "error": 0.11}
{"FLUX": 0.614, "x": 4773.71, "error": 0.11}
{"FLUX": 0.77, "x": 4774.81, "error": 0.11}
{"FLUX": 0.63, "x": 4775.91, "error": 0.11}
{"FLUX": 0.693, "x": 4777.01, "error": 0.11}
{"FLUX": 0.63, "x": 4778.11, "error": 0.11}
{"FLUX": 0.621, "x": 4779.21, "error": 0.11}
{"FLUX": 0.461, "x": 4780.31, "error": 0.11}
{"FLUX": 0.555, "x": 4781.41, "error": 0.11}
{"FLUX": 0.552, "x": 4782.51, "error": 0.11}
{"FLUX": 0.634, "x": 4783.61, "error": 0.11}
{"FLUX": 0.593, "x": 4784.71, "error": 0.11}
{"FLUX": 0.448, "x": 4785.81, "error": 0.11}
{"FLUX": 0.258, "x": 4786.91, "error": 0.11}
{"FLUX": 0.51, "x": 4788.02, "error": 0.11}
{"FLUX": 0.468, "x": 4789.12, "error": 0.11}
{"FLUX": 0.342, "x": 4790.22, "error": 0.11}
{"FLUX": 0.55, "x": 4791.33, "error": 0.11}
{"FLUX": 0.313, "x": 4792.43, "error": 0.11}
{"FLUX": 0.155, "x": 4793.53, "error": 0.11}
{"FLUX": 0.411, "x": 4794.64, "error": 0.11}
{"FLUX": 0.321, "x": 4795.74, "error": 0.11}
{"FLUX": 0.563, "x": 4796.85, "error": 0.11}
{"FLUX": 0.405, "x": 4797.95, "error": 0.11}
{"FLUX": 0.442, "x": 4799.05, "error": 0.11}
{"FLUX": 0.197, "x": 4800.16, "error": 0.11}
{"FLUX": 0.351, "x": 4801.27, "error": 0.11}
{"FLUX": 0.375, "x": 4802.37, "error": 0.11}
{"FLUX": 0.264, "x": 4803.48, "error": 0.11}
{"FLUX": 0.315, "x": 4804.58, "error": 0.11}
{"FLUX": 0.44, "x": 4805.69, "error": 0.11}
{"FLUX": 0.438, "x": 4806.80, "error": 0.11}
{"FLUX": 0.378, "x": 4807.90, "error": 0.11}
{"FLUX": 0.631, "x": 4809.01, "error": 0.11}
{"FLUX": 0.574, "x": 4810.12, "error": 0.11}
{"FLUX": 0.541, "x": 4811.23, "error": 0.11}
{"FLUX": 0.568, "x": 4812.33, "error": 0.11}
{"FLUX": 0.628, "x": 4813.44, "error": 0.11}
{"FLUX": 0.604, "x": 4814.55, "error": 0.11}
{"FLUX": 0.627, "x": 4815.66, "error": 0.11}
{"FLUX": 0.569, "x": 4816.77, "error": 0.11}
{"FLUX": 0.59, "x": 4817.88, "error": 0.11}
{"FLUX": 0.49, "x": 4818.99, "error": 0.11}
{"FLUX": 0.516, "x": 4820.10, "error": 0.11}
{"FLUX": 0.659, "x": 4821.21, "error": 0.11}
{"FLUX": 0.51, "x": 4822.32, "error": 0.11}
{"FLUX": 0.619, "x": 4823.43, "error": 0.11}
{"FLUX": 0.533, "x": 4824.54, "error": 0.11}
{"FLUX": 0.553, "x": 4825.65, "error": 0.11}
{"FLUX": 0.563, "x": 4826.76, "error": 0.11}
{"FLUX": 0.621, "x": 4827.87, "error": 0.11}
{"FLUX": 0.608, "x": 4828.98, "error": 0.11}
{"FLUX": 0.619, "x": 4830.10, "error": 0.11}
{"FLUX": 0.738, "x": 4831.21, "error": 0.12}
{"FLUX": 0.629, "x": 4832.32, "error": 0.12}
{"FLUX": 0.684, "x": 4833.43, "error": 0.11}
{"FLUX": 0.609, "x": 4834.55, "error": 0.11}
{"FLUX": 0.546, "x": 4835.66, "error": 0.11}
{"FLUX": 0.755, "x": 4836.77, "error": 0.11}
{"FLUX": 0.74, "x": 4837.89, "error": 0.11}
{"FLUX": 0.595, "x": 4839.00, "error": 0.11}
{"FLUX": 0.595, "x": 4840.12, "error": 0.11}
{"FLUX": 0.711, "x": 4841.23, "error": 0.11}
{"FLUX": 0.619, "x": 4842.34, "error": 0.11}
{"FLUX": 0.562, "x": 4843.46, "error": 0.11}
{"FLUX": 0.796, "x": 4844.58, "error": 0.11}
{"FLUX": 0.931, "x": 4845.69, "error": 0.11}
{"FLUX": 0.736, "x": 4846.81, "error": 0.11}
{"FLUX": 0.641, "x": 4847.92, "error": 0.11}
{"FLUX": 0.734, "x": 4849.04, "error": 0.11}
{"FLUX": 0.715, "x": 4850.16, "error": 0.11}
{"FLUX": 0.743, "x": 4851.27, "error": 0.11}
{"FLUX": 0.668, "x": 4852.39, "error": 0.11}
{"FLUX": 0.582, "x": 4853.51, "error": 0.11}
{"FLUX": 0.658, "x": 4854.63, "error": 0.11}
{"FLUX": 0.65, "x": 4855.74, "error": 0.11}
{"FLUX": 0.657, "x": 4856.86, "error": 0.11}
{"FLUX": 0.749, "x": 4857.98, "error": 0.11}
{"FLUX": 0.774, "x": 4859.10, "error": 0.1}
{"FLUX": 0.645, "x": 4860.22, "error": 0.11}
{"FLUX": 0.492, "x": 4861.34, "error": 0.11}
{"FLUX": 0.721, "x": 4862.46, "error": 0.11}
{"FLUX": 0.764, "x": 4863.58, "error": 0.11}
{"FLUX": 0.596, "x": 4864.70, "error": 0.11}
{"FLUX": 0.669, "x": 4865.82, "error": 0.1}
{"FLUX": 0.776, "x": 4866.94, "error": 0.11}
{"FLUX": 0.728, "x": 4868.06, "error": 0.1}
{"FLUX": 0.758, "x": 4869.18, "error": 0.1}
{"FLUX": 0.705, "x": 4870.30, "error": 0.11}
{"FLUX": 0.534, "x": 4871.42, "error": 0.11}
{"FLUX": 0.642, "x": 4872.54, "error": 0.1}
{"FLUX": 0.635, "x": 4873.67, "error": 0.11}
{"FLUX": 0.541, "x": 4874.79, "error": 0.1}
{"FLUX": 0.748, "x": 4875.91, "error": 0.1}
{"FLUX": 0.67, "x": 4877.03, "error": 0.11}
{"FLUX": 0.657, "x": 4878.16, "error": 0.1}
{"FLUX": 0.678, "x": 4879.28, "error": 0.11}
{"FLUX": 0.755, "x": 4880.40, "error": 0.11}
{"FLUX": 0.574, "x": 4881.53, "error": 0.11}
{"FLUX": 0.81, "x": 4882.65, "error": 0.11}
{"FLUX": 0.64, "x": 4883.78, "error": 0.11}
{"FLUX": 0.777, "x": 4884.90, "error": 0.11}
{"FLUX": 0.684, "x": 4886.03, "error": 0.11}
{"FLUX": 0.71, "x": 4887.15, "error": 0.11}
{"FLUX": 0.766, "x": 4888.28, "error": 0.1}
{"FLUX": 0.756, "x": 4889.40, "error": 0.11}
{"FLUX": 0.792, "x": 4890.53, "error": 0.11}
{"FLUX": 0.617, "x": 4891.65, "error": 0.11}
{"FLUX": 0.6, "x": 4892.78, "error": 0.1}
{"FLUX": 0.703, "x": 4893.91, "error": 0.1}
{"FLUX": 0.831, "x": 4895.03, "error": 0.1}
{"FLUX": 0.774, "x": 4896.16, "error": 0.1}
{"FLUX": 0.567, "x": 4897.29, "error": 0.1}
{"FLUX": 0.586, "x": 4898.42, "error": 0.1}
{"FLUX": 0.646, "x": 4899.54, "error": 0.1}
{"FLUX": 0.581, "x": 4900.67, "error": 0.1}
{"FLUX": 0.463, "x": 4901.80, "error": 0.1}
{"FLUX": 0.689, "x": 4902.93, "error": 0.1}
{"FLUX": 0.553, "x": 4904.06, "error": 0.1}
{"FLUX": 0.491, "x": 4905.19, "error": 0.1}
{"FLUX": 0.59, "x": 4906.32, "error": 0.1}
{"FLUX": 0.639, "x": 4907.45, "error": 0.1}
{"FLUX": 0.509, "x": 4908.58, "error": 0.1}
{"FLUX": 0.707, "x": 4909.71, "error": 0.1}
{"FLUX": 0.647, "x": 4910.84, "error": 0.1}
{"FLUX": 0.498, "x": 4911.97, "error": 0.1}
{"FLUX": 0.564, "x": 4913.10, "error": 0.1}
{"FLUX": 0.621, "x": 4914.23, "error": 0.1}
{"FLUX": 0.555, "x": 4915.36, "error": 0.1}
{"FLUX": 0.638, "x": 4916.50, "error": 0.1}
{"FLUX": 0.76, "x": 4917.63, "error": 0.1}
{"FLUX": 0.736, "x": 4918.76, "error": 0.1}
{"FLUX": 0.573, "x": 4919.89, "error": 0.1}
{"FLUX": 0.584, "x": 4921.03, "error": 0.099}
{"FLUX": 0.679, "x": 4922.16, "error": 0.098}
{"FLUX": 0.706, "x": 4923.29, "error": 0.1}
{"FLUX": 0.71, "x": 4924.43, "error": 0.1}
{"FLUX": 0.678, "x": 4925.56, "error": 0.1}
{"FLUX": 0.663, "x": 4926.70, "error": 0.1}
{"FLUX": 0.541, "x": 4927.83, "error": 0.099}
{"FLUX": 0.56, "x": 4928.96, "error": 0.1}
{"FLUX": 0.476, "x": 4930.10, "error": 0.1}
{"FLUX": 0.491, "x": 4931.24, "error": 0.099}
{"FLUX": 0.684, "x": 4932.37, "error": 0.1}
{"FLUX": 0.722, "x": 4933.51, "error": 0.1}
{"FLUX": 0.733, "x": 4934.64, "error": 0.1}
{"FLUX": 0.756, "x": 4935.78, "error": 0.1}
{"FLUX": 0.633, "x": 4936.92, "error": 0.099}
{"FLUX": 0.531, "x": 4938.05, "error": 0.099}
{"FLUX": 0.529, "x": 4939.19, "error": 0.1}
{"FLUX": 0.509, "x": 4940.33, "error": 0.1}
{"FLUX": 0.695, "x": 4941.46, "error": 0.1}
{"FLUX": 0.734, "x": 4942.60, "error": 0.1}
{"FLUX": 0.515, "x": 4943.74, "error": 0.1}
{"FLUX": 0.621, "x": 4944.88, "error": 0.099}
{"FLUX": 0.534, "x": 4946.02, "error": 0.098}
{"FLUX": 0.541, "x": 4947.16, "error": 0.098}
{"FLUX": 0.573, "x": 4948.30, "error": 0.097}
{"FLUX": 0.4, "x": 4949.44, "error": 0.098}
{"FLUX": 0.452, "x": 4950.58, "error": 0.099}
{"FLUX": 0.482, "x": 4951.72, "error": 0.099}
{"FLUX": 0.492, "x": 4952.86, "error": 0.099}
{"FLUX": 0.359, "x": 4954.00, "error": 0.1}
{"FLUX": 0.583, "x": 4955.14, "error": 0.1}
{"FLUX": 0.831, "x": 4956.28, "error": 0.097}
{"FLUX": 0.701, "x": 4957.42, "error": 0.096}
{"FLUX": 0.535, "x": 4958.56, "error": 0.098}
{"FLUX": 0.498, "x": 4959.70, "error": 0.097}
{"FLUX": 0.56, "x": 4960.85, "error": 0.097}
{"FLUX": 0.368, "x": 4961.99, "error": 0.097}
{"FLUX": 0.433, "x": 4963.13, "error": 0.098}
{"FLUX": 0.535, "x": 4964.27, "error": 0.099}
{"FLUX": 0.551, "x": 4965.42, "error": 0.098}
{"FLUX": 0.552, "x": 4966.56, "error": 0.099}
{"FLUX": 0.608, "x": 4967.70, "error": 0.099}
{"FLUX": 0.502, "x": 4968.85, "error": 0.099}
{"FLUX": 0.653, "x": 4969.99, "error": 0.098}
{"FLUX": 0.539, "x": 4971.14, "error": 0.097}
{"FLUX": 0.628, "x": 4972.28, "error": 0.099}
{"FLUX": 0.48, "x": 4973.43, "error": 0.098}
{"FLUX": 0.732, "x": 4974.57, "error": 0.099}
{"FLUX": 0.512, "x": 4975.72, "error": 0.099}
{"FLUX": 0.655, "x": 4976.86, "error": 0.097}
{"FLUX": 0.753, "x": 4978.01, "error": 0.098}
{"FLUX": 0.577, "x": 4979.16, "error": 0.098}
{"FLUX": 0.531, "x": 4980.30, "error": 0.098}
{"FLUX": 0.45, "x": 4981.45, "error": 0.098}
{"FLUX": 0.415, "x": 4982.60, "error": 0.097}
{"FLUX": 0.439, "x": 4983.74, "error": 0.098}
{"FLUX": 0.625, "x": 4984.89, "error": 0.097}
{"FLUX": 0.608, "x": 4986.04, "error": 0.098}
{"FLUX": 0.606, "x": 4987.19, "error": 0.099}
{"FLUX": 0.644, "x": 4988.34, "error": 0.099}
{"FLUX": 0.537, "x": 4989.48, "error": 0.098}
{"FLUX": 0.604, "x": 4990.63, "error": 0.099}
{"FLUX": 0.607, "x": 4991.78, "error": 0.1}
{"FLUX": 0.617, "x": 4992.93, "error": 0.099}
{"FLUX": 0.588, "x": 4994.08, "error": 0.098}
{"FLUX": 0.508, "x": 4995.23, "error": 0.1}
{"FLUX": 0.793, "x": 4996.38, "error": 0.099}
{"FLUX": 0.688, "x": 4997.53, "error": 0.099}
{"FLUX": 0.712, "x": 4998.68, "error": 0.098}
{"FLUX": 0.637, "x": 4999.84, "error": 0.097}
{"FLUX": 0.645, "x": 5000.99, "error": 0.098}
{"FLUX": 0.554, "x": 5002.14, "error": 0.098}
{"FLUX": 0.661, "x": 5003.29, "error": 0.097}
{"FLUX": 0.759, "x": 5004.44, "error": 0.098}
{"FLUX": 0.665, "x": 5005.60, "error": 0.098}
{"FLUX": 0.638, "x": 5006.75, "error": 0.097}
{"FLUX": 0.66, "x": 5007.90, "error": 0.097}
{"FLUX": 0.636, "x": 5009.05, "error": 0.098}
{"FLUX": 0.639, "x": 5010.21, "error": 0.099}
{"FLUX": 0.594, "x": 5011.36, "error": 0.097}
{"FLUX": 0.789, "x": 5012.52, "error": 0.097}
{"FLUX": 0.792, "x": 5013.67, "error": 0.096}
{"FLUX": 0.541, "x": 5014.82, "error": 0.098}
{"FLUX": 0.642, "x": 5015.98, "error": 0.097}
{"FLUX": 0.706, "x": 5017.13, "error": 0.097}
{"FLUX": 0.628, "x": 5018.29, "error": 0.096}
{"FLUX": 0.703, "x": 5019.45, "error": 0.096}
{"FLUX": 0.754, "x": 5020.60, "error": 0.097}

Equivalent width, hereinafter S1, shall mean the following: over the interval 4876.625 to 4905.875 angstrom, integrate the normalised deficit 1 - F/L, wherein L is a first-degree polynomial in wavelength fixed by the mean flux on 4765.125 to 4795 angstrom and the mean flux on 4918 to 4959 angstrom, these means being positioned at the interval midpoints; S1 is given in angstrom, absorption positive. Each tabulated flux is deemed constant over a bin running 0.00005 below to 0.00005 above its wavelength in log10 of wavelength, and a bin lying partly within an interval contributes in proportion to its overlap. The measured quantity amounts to -4.6 angstrom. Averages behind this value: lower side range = 0.528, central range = 0.668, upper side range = 0.599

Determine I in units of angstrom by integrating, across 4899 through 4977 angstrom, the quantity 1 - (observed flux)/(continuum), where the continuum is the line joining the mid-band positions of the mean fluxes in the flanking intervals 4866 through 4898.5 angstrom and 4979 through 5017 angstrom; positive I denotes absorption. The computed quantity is 8.4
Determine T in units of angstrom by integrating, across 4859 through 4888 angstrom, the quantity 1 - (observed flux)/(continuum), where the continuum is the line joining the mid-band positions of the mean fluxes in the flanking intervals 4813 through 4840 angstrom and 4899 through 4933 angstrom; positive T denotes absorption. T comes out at -3.4 angstrom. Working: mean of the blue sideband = 0.608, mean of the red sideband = 0.608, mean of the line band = 0.679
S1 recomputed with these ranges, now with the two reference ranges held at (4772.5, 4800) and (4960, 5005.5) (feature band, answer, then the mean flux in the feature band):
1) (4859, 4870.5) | -3.4 angstrom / 0.69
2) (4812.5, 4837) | -4.0 angstrom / 0.601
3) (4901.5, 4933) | -2.9 angstrom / 0.609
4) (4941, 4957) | 0.4 angstrom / 0.558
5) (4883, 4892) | -3.0 angstrom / 0.723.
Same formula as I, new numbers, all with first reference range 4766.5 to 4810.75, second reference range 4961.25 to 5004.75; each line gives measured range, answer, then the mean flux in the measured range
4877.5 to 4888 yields -3.3 angstrom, 0.699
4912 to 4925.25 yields -2.2 angstrom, 0.642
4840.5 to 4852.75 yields -4.8 angstrom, 0.713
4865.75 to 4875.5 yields -2.6 angstrom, 0.667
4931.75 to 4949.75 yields -1.5 angstrom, 0.609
